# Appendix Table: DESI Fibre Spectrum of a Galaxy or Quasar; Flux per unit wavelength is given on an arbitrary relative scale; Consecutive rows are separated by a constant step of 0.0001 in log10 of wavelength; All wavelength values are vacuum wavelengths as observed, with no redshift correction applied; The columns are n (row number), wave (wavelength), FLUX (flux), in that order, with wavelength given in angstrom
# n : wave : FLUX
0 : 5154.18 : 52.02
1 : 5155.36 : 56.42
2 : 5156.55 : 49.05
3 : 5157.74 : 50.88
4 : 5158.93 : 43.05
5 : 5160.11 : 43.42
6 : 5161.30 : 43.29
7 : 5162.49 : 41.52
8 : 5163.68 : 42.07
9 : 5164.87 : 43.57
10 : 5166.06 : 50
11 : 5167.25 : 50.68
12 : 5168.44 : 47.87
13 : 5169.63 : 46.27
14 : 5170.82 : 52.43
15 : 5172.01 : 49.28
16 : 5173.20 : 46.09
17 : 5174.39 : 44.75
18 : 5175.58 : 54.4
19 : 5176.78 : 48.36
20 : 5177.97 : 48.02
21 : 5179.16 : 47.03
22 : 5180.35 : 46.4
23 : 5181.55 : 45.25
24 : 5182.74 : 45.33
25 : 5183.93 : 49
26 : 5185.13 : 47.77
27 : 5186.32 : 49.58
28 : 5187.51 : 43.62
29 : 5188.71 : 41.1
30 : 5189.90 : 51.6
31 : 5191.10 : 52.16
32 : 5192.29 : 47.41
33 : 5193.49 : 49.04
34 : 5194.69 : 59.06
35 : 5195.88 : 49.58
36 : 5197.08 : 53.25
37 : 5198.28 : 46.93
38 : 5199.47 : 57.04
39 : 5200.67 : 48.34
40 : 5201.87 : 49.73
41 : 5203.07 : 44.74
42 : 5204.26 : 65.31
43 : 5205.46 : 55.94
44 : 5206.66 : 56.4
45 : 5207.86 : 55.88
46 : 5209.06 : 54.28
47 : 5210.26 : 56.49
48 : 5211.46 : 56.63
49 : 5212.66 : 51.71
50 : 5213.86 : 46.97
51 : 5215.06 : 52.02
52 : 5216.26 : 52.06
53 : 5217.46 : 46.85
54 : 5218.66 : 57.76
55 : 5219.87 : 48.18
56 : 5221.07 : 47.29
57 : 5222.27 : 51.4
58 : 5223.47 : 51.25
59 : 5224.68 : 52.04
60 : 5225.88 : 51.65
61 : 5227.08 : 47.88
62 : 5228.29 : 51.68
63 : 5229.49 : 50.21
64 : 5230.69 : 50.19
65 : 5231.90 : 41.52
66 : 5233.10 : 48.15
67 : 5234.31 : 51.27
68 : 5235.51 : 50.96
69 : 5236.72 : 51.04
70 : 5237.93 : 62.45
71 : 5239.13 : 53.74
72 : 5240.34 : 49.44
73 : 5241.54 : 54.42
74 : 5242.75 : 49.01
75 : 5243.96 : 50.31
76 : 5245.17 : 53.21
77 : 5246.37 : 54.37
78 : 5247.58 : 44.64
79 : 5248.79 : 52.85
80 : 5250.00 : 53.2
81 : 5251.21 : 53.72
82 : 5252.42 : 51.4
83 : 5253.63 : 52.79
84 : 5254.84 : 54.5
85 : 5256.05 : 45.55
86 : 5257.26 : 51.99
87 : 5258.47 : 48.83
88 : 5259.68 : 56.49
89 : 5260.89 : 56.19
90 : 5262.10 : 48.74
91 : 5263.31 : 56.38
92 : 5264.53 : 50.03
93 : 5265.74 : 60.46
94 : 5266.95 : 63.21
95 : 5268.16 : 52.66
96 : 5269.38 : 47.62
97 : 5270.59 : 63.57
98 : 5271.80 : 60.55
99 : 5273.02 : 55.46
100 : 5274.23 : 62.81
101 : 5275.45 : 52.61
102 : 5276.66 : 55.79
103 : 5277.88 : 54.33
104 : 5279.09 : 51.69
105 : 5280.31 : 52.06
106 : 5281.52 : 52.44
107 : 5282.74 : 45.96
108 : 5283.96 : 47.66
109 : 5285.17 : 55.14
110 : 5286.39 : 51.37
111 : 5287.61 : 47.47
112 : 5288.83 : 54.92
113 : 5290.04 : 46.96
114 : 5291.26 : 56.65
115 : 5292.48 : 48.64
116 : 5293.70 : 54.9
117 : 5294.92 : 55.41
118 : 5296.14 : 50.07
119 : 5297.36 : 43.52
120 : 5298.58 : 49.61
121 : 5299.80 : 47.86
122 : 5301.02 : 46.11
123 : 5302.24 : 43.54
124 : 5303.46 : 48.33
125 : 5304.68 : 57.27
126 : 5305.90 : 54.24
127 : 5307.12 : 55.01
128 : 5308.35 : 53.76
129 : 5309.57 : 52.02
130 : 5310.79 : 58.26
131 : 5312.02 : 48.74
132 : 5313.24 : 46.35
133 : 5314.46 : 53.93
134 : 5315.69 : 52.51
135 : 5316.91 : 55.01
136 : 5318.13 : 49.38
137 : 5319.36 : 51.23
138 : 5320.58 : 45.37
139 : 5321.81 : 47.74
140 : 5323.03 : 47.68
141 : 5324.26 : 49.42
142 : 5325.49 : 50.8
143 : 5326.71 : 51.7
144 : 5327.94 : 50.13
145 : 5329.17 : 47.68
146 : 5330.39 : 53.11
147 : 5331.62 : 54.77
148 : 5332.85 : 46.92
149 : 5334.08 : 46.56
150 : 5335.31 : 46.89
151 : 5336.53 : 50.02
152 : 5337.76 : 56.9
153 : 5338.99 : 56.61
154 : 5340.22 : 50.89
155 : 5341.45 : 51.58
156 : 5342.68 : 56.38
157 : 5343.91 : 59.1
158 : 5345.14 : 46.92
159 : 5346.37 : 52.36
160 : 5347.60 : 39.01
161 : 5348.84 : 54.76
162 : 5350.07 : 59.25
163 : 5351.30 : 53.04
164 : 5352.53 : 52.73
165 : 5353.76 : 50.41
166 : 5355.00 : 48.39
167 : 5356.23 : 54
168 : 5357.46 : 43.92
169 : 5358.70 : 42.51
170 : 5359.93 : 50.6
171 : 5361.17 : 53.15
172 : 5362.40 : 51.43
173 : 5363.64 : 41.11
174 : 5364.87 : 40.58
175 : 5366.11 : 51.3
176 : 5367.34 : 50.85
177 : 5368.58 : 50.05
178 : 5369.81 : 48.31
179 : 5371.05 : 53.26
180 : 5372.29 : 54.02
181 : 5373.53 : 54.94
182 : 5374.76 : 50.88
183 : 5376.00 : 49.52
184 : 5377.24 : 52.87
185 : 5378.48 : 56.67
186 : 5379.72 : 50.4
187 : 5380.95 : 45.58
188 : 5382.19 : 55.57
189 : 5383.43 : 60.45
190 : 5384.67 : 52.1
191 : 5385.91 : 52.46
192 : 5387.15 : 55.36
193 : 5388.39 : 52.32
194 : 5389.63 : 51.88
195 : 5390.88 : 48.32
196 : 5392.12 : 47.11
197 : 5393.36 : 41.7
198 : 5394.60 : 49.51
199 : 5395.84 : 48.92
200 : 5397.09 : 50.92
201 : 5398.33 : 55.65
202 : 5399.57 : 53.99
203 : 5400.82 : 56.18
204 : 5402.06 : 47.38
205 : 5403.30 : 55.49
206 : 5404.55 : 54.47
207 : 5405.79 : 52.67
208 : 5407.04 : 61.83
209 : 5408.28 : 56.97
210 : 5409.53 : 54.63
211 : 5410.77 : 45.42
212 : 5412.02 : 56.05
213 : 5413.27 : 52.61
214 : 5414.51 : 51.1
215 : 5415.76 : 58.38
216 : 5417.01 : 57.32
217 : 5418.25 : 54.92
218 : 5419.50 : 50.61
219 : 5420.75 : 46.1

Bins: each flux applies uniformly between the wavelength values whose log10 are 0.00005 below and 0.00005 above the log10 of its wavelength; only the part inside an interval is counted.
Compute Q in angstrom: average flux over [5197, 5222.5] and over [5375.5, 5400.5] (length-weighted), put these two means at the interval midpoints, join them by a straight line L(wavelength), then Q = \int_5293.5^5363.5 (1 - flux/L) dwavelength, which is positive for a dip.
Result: 1.5 angstrom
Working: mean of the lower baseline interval 52.5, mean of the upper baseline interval 51.6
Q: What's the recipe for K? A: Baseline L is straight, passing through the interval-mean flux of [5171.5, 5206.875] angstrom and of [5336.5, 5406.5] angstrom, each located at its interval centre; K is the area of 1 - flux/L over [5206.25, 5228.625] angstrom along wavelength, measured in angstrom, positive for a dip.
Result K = -0.9 angstrom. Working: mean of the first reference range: 49.7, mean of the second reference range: 51.4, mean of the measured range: 52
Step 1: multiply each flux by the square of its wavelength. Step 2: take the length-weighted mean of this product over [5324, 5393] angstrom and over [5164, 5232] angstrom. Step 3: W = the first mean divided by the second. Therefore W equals 1.1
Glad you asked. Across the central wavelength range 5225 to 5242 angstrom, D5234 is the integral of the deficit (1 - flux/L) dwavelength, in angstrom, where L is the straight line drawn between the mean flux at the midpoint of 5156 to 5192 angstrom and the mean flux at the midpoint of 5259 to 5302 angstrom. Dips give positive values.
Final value -0.2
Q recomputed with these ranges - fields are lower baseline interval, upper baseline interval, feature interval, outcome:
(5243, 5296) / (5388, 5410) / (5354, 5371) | 1.3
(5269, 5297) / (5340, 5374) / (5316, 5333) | 0.5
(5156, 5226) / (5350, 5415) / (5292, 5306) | 0.2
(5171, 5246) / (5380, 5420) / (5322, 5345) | 0.3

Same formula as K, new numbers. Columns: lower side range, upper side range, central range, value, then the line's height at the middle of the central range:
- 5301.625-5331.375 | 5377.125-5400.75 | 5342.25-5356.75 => -0.2 angstrom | 51.3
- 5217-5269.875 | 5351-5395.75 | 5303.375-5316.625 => -0.5 angstrom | 51.1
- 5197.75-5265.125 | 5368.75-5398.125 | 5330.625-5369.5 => 0.9 angstrom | 51.6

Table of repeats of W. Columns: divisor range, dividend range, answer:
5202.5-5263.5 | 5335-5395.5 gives 1.03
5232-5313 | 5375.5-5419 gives 1.06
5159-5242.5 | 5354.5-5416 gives 1.10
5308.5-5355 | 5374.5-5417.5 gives 1.05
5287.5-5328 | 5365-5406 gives 1.05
